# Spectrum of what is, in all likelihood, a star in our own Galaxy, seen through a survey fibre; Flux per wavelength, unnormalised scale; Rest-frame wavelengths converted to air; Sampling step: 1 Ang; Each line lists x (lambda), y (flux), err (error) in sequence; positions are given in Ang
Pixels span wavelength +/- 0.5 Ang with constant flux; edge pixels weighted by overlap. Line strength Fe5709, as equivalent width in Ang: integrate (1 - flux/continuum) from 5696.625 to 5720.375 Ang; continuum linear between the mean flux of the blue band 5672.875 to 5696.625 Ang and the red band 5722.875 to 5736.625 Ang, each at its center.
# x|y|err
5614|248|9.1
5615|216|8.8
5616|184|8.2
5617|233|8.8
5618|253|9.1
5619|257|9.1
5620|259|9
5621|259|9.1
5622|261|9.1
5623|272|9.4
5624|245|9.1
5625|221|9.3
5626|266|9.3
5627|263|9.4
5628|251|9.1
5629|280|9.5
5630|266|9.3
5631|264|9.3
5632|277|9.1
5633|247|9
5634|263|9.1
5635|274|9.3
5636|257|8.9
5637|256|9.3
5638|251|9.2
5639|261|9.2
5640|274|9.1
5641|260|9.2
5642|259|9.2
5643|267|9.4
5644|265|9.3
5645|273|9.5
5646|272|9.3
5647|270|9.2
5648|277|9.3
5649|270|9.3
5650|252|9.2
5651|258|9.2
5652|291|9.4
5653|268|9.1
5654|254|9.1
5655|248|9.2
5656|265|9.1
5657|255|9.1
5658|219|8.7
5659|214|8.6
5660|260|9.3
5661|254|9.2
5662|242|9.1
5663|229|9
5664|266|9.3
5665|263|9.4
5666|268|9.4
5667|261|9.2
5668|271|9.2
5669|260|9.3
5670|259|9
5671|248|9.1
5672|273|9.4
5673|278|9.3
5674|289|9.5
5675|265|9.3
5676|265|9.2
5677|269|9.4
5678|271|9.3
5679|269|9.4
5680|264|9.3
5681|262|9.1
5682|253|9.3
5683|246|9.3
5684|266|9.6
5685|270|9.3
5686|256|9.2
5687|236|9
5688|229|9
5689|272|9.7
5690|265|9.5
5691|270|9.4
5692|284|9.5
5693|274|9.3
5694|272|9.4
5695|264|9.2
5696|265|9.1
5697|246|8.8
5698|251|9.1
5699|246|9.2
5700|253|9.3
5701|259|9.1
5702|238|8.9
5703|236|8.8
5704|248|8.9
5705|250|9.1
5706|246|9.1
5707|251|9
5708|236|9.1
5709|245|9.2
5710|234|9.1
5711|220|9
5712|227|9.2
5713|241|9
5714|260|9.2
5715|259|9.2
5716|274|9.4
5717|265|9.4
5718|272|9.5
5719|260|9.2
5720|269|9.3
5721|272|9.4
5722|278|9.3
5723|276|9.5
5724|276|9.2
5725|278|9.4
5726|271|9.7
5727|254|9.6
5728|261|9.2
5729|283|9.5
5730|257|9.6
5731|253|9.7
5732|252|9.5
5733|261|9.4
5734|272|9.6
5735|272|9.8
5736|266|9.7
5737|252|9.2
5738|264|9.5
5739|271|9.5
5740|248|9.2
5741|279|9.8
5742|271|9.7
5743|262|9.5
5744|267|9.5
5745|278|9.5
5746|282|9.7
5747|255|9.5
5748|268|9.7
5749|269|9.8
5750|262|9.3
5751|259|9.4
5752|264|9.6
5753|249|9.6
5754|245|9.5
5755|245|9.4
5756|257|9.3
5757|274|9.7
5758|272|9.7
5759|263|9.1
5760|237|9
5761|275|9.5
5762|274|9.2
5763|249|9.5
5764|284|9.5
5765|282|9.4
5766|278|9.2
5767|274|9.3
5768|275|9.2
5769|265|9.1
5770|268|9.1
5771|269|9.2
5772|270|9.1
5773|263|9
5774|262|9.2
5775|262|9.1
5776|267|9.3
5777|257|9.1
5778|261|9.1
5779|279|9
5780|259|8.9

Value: 1.4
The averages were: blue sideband 264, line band 249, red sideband 266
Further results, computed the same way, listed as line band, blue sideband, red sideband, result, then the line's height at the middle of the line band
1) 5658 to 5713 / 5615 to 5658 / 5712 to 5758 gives 1.3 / 261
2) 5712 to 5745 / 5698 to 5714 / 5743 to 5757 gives -1.6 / 253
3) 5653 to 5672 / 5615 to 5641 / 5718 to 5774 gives 0.4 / 258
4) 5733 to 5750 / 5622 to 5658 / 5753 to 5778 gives -0.2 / 264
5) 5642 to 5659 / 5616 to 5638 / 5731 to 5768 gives -0.2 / 258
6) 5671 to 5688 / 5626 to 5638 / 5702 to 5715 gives -0.9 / 250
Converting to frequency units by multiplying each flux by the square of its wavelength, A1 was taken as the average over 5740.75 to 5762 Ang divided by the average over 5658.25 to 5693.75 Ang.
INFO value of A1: 1.04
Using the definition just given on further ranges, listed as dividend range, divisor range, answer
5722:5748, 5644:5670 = 1.06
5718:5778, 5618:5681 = 1.05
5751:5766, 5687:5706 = 1.05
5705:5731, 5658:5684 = 1.01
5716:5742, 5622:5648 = 1.05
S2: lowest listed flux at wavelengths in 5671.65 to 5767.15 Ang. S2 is 220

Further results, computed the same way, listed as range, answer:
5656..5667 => 214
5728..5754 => 245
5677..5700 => 229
